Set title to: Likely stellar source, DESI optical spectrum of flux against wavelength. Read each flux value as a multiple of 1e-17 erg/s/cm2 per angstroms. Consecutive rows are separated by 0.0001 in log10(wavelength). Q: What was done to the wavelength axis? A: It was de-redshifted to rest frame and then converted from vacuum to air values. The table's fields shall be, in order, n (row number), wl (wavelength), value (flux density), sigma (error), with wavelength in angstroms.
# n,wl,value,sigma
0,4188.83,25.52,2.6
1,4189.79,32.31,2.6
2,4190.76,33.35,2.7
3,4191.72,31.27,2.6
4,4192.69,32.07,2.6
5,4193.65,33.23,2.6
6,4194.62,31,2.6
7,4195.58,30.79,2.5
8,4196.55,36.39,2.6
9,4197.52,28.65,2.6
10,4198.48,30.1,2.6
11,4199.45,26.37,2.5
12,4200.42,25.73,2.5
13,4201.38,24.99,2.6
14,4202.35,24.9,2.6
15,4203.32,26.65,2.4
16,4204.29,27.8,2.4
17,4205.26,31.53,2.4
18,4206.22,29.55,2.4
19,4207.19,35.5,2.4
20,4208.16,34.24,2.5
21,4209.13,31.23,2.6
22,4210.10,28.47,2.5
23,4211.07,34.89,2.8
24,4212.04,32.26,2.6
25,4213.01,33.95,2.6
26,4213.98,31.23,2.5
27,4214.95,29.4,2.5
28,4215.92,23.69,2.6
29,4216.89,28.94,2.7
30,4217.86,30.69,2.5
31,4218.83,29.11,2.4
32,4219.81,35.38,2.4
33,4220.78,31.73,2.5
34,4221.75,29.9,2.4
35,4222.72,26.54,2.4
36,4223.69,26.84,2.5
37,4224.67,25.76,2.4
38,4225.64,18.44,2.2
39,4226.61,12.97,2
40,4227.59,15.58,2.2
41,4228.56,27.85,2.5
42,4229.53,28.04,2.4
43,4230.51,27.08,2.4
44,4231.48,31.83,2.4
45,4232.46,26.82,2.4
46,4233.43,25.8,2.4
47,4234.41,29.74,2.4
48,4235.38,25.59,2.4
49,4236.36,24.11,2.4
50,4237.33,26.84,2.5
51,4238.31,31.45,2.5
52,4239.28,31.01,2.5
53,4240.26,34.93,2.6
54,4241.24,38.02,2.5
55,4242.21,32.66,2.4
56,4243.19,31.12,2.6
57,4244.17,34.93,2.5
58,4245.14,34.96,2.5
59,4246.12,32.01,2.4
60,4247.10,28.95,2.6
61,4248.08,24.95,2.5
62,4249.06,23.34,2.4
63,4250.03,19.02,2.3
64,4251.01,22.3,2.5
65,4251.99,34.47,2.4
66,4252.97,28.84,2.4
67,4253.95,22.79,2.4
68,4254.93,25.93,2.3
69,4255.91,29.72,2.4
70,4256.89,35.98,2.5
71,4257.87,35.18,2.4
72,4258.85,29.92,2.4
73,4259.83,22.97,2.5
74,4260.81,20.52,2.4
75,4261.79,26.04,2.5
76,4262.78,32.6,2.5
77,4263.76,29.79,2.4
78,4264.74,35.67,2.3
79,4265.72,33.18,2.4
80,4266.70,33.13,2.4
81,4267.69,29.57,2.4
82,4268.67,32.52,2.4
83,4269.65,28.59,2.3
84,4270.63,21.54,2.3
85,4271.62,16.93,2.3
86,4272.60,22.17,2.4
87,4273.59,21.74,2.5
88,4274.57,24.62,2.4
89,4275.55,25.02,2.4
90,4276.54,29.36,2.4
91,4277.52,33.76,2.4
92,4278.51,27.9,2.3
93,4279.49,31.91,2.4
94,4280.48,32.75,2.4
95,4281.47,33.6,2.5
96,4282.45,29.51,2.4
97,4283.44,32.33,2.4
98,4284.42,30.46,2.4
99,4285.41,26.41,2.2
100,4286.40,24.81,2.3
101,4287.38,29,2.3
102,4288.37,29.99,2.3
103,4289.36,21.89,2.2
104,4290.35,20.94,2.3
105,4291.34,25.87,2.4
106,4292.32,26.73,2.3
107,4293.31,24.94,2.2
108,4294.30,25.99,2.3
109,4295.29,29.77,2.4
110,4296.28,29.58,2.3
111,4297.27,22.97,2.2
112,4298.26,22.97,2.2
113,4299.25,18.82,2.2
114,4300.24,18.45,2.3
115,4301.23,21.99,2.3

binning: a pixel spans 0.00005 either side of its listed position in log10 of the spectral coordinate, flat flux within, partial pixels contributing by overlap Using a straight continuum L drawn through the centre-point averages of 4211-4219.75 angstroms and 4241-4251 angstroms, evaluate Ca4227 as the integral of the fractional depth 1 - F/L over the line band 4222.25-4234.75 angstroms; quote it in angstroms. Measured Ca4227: 2.2 angstroms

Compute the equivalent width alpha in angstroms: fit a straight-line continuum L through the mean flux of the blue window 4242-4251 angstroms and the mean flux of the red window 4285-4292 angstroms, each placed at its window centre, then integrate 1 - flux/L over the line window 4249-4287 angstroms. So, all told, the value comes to -1.62 angstroms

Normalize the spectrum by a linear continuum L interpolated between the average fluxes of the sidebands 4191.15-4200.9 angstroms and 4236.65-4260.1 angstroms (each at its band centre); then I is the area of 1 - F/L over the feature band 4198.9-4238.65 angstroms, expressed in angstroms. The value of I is 2.88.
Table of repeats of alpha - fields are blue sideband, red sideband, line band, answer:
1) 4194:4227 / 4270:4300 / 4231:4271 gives -2.4 angstroms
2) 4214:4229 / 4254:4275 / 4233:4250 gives -1.7 angstroms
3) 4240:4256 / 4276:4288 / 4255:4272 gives 0.3 angstroms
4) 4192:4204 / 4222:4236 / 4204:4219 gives -1.9 angstroms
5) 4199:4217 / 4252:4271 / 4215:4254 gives 2.0 angstroms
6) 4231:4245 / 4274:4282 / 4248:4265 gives 1.4 angstroms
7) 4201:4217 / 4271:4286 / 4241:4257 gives -0.2 angstroms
